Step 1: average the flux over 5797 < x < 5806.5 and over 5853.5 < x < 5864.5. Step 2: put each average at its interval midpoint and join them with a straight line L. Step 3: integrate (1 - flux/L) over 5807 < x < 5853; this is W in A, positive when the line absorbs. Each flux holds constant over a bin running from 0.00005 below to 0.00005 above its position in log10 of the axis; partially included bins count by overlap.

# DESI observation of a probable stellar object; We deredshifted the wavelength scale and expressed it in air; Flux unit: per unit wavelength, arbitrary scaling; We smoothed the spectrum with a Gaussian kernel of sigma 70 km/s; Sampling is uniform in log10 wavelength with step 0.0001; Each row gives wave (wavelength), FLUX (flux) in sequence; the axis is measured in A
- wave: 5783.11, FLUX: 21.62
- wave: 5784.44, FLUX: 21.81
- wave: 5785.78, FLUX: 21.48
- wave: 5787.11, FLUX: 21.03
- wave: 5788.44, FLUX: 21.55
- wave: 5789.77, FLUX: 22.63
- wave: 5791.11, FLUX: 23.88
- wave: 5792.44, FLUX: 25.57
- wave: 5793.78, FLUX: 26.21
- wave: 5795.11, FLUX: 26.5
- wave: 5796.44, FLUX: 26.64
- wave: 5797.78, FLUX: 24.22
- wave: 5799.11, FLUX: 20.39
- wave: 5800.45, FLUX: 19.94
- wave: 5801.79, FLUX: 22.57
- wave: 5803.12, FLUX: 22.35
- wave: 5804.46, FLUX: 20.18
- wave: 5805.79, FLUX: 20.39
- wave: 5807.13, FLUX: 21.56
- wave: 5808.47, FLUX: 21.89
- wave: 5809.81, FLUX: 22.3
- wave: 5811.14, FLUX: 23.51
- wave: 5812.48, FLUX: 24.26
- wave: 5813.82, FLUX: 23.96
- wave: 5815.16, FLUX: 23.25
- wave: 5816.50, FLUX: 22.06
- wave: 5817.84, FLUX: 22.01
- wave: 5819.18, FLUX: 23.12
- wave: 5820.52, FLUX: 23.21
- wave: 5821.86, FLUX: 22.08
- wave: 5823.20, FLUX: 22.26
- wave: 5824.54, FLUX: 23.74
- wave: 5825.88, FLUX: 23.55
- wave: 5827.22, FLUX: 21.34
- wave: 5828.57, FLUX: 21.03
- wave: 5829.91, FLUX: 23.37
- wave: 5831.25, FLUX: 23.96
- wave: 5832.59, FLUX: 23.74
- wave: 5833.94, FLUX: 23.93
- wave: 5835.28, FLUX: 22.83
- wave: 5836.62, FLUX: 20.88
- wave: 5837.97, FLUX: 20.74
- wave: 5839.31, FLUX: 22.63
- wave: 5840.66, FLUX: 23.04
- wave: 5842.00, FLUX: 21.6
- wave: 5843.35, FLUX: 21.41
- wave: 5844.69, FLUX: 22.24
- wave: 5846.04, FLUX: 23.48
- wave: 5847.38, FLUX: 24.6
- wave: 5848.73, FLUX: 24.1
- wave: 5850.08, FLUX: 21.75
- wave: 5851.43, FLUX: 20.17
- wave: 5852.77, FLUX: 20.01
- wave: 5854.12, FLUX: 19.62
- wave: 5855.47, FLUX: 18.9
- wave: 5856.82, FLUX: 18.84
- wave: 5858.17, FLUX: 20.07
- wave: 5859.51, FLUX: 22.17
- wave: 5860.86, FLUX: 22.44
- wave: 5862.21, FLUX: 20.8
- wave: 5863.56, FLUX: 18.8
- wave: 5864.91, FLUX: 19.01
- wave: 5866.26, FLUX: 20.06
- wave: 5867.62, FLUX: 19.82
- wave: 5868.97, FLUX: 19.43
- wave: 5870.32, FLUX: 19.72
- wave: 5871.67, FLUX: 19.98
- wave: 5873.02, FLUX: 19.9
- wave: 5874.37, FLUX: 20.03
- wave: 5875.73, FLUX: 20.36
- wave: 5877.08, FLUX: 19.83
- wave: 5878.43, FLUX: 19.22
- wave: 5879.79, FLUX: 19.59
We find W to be -3.9 A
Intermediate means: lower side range 21.5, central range 22.6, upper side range 20.2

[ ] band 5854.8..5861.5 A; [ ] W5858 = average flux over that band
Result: 20.5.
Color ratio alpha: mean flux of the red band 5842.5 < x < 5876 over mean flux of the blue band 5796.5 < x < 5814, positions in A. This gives 0.93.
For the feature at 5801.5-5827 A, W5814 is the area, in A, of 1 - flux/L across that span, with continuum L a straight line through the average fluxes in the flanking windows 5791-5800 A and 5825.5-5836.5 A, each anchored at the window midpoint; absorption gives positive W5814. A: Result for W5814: 1.3 A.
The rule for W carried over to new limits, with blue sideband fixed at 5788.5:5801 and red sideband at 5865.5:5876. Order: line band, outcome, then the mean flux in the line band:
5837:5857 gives -0.43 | 21.6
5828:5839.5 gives -0.39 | 22.6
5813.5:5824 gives -0.04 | 22.7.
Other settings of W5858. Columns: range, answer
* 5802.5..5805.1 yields 21.2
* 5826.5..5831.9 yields 22.4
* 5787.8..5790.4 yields 22.1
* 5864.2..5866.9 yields 19.5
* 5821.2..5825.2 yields 22.7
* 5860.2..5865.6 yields 20.3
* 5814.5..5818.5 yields 22.4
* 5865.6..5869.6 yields 19.7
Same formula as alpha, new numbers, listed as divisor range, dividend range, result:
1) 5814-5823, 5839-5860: 0.95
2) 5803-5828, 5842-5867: 0.94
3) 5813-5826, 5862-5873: 0.86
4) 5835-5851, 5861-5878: 0.89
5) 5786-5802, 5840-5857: 0.92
